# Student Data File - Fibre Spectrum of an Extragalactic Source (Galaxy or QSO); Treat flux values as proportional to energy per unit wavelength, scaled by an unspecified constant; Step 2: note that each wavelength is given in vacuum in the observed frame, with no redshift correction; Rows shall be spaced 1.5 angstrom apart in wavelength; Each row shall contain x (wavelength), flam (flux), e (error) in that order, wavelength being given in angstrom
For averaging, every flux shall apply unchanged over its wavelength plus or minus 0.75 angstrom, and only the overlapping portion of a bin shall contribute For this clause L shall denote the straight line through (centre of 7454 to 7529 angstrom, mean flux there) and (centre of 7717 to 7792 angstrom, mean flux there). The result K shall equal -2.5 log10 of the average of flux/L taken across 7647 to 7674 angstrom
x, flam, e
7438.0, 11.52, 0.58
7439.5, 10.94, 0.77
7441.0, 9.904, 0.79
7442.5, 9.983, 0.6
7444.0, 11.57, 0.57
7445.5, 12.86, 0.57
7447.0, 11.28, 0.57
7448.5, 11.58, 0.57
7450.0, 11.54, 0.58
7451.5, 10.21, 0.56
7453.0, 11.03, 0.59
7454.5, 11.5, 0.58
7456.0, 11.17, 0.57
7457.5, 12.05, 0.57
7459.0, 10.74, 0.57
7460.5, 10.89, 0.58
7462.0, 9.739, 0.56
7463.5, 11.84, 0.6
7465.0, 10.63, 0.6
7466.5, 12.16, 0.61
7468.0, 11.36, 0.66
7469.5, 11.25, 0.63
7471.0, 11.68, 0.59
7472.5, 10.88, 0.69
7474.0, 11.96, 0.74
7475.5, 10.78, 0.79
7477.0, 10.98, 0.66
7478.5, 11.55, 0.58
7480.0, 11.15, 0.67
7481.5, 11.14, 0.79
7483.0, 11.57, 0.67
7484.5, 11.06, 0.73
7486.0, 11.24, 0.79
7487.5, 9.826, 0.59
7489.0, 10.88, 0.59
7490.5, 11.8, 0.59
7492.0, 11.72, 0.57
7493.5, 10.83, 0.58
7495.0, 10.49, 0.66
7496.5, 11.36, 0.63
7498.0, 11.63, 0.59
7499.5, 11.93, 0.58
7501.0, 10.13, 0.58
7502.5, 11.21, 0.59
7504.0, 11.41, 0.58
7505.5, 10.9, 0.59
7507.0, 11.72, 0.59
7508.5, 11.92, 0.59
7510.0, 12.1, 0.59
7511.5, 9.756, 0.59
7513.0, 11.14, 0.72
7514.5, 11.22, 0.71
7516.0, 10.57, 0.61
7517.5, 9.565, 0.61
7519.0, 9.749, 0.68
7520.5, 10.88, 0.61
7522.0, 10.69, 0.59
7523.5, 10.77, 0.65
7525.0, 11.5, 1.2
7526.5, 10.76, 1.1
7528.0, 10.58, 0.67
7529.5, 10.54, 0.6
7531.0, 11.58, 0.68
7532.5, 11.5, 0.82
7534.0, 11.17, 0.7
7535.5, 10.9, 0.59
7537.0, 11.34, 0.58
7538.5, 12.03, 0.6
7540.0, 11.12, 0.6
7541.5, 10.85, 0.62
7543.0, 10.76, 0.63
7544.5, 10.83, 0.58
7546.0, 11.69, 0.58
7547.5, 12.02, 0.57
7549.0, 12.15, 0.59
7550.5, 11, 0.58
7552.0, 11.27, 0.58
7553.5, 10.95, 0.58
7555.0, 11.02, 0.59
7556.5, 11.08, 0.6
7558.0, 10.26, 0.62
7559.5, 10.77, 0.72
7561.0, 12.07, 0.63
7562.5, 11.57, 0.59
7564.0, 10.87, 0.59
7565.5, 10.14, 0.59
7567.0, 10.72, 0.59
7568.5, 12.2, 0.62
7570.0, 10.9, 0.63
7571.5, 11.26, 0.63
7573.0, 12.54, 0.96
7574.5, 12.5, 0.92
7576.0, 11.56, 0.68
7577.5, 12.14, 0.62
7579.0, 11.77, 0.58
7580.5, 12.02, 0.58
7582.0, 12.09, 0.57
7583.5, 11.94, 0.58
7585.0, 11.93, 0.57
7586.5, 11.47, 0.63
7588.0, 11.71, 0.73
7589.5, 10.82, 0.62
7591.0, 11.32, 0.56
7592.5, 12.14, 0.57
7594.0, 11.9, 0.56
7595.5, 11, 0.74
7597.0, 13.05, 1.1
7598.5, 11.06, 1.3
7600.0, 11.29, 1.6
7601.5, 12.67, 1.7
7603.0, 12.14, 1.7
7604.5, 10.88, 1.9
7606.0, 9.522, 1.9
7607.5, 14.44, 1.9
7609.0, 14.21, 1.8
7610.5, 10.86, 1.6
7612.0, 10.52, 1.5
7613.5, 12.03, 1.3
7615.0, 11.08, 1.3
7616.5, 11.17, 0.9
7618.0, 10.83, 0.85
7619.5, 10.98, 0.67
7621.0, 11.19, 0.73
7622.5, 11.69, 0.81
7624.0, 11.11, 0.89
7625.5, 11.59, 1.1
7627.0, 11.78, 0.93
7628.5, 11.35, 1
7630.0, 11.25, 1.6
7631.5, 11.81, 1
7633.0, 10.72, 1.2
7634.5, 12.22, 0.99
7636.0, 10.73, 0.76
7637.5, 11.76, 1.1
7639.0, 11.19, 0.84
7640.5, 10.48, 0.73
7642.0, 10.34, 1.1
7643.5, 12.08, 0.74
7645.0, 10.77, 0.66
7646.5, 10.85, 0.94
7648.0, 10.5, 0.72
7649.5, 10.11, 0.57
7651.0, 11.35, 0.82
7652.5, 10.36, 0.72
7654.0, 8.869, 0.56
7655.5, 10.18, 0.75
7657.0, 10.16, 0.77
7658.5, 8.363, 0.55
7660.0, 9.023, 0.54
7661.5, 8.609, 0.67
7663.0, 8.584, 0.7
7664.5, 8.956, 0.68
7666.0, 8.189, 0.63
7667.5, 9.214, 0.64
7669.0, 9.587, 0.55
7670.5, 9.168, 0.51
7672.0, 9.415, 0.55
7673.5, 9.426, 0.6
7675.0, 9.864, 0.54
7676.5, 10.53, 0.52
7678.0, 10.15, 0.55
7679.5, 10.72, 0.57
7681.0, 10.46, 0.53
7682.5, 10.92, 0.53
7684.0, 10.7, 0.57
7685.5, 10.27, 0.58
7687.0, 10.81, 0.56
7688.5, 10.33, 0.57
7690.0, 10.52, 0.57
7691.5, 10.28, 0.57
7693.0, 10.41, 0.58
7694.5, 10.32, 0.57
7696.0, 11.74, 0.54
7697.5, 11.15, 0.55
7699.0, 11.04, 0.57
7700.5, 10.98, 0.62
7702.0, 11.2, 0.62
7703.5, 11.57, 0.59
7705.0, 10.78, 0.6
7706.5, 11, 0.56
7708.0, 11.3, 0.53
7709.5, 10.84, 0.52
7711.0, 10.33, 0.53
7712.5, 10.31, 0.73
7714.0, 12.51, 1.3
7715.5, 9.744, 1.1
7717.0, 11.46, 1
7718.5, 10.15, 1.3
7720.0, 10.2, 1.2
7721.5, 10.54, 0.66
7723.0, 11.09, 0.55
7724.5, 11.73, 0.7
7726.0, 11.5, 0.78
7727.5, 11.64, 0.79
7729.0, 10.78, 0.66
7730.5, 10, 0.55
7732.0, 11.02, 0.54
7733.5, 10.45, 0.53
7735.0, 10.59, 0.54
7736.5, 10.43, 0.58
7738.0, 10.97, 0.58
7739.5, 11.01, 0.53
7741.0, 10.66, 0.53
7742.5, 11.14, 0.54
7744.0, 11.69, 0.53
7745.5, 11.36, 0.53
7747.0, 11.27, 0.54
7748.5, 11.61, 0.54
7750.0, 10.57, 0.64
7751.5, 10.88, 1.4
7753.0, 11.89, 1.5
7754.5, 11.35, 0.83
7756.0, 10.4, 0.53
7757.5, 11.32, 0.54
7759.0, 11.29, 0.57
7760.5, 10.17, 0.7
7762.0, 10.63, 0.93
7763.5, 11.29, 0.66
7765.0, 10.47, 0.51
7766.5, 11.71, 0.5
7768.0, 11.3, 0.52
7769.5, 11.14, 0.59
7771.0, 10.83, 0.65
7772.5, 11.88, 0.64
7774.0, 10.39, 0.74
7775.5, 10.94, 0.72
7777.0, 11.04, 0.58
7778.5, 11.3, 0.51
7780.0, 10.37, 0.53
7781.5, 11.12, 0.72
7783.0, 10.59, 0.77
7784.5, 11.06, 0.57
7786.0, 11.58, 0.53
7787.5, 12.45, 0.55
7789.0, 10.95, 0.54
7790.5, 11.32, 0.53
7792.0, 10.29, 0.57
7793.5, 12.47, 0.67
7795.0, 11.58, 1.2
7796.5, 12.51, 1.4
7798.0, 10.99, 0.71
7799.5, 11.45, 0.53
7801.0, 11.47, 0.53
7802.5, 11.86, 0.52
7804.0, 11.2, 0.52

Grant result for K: 0.17 mag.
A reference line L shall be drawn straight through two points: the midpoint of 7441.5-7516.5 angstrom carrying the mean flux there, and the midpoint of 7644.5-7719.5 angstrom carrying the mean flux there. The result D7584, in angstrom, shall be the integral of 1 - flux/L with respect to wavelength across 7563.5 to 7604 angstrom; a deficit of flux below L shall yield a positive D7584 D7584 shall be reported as -3.6 angstrom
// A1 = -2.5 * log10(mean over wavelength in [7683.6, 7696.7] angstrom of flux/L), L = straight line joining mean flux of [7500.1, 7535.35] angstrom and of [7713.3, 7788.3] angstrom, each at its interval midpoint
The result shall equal 0.04 mag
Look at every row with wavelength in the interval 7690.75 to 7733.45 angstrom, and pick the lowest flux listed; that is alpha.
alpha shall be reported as 9.744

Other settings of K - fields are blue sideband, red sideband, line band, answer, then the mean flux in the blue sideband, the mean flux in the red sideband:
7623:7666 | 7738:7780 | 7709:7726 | 0.00 mag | 10.5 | 11.1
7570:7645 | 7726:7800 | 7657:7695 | 0.16 mag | 11.6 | 11.1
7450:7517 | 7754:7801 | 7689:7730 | 0.02 mag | 11.2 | 11.2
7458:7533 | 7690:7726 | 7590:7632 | -0.06 mag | 11.1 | 10.9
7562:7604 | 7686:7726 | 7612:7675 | 0.08 mag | 11.7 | 10.9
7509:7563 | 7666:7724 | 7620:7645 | -0.06 mag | 11.1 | 10.5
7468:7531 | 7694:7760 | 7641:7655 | 0.04 mag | 11.1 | 11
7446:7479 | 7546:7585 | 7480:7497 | 0.02 mag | 11.2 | 11.5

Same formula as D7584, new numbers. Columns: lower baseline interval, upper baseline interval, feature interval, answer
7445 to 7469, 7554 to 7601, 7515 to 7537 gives 1.20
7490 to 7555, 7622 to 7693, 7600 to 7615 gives -1.70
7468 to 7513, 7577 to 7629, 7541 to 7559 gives 0.44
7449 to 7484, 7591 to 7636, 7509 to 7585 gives 1.32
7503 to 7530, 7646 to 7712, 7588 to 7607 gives -1.78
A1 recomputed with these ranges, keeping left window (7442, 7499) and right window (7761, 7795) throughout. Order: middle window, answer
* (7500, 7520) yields 0.03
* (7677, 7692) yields 0.06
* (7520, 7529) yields 0.03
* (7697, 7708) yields 0.00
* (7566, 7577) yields -0.04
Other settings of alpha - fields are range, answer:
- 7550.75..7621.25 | 9.522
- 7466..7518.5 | 9.565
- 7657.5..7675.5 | 8.189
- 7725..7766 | 10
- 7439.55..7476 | 9.739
